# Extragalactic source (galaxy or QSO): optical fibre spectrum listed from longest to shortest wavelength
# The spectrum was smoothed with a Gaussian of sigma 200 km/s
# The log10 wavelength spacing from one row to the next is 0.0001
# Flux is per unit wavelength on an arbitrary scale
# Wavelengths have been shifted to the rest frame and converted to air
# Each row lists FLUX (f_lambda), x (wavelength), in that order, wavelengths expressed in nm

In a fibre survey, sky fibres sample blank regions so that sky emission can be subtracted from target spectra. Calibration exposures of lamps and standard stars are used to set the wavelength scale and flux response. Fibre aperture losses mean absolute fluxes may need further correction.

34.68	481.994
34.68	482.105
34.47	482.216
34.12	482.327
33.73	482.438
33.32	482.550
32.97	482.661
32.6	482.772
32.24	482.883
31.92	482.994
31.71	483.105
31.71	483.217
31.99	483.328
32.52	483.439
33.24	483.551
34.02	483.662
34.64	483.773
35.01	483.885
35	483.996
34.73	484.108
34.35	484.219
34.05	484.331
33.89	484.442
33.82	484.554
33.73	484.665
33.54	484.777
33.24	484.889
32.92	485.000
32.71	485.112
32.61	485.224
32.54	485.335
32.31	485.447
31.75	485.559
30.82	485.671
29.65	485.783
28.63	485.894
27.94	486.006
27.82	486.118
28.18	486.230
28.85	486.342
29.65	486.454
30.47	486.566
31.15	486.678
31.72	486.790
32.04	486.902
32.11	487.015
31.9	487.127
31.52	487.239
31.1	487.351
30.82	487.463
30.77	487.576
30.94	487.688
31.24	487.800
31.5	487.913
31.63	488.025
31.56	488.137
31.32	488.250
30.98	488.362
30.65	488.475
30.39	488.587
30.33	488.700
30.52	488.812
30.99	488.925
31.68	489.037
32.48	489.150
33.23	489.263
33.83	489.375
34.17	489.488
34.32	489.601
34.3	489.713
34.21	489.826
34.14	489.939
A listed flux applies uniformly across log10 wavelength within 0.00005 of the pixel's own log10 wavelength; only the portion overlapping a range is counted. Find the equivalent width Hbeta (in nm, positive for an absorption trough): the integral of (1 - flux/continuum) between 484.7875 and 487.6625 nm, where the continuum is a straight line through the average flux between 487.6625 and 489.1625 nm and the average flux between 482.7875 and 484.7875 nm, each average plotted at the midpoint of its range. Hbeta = 0.111 nm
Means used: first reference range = 33.4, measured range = 31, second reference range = 31.1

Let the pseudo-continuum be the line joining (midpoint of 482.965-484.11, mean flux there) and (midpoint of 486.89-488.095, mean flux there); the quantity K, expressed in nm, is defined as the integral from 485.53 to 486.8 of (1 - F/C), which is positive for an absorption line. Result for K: 0.10 nm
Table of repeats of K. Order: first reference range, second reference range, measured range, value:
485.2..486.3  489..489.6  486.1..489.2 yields 0.09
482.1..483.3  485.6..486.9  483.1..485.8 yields -0.16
